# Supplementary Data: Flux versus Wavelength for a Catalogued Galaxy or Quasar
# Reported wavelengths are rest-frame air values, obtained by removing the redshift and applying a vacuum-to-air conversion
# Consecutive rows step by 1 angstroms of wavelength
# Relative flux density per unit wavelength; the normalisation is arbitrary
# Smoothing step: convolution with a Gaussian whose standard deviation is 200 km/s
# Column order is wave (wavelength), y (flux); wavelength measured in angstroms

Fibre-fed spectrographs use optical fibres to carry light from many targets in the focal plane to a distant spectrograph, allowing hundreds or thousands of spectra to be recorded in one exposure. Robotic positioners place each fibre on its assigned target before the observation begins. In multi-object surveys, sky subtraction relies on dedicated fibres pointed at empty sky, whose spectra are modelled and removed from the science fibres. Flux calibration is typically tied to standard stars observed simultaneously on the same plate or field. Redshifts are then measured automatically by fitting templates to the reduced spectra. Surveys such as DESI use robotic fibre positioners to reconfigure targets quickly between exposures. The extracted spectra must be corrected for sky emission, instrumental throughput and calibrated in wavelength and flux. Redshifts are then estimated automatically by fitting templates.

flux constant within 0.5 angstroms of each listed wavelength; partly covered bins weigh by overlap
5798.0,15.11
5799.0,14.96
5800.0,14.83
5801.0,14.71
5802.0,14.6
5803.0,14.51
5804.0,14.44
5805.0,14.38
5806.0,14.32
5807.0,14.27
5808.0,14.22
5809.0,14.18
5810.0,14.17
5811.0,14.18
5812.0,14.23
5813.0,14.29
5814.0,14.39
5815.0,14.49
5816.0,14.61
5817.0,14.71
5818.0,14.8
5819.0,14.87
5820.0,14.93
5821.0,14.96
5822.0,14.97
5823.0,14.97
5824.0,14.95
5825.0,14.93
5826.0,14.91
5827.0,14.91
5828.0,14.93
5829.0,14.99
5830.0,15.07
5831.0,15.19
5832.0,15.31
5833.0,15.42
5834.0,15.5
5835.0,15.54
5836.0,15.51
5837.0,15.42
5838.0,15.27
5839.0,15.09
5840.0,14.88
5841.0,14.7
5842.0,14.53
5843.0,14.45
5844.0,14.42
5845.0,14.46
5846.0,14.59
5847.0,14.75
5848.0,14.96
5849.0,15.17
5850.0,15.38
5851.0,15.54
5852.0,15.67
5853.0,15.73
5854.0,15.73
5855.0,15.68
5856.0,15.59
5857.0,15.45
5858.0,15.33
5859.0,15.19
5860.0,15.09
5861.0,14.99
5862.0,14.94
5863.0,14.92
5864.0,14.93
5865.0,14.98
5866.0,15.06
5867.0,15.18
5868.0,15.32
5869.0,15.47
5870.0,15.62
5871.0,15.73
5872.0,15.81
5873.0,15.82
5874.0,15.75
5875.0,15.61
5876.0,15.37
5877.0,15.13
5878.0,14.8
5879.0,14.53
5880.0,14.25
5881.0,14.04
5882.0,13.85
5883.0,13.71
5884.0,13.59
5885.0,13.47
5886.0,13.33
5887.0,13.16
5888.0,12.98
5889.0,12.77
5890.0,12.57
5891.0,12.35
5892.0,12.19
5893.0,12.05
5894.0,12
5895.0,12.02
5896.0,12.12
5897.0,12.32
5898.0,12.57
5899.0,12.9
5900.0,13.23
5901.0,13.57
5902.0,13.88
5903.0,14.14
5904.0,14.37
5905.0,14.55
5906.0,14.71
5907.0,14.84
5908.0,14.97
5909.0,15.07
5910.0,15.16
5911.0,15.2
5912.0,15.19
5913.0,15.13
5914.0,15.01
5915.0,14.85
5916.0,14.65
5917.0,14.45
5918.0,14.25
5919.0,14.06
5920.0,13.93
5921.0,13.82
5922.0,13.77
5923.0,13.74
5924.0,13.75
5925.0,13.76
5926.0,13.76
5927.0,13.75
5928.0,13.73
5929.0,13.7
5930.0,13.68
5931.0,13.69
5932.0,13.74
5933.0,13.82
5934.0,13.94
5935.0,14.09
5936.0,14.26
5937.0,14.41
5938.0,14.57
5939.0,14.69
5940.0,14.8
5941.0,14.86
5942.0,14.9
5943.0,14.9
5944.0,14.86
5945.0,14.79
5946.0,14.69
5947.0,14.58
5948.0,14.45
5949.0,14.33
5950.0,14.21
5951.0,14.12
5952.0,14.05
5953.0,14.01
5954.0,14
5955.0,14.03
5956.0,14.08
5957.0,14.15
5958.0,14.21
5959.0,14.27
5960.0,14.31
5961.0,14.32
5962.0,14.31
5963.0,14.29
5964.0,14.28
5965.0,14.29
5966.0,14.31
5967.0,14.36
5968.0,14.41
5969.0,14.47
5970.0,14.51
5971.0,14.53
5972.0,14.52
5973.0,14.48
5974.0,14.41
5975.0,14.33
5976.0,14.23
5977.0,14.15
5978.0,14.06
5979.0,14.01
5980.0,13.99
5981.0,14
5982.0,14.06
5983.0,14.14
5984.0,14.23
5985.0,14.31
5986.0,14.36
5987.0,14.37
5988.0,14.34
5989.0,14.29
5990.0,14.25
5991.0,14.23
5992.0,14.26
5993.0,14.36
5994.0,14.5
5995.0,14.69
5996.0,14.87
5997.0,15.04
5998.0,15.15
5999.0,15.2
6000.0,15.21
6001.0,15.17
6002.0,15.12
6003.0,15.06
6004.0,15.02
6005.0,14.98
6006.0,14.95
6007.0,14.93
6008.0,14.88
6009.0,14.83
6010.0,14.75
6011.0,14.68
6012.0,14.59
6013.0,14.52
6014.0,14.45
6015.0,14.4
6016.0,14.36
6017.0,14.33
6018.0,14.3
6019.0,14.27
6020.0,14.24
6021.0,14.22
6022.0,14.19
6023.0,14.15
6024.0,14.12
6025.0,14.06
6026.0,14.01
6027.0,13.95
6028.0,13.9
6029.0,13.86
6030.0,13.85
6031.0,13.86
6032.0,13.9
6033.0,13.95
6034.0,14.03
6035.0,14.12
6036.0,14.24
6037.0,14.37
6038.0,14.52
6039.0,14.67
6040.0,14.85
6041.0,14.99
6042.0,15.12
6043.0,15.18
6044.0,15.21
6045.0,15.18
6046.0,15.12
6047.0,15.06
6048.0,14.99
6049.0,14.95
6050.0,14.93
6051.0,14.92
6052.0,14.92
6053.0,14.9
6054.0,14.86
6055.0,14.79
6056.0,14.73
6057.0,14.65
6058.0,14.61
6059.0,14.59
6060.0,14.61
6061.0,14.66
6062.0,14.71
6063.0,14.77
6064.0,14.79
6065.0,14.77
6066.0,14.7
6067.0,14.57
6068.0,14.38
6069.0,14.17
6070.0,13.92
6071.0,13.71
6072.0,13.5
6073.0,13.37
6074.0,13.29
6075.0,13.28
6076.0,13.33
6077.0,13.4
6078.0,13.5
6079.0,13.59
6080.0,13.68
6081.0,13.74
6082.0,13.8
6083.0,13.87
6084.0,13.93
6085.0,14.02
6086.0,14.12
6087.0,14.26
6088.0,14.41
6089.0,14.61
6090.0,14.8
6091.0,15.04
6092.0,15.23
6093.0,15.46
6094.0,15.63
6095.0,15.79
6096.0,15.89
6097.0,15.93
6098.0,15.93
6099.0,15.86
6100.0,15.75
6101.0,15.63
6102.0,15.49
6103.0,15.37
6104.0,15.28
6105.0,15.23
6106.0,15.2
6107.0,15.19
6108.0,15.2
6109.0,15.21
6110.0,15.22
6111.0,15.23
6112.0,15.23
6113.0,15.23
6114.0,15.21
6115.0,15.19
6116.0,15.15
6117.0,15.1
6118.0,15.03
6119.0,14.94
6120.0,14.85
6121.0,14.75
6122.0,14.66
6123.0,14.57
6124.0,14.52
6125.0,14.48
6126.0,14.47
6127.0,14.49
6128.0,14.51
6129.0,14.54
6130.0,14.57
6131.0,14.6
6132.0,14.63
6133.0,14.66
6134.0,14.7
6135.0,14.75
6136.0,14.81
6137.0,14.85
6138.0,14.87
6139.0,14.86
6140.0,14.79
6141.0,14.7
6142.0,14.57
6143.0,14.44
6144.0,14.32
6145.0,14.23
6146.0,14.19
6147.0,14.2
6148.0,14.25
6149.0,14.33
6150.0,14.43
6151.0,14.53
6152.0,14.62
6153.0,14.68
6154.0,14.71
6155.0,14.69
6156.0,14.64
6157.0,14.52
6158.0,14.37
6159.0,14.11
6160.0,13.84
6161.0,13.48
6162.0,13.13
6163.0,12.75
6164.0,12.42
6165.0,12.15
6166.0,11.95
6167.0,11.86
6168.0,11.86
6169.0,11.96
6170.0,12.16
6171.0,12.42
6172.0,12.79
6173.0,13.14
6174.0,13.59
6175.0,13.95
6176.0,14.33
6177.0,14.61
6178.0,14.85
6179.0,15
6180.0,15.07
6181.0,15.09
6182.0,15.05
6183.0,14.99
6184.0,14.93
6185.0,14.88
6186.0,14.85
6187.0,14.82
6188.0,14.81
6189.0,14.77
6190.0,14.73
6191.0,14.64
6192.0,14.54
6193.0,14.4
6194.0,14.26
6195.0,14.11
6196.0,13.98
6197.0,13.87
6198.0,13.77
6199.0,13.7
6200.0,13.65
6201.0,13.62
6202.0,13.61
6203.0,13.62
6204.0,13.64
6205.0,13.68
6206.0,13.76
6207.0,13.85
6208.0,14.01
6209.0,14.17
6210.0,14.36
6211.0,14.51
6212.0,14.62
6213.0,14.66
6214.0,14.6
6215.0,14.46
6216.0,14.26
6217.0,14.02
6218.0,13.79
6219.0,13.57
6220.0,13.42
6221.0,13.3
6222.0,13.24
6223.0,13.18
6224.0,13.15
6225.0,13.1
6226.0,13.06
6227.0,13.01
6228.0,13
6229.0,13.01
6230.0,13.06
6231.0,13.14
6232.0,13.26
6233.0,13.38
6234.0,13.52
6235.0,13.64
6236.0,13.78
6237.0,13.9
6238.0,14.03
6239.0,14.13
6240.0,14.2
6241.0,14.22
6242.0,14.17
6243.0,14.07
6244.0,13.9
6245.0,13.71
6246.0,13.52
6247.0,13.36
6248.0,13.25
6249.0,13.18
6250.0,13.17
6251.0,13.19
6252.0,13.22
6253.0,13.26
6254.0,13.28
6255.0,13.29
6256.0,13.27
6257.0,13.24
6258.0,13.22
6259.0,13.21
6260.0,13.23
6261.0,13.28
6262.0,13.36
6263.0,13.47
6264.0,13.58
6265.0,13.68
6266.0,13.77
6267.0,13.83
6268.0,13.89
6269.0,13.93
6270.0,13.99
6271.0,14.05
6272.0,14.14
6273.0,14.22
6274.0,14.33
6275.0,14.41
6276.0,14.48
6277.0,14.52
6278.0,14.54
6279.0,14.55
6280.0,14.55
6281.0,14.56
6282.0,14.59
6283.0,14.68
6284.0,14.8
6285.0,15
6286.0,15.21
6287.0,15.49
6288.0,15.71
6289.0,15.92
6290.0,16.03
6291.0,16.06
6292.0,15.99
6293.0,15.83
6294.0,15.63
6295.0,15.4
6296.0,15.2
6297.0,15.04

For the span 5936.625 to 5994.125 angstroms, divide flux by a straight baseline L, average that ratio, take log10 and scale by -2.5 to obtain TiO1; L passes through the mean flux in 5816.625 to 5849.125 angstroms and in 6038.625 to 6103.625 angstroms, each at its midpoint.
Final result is 0.03 mag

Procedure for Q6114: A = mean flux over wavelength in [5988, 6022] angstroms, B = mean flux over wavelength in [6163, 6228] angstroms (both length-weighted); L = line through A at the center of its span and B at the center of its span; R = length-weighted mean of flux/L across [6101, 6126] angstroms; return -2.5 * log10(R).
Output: -0.06 mag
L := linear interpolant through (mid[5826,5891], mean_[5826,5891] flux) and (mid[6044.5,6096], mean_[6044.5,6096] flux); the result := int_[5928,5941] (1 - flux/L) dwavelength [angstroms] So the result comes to 0.5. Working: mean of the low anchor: 14.9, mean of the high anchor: 14.5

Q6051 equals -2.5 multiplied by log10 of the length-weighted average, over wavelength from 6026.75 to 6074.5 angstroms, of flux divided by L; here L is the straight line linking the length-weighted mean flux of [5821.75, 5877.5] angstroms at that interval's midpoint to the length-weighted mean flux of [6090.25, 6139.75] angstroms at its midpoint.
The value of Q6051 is 0.04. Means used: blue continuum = 15.2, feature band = 14.5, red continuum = 15.1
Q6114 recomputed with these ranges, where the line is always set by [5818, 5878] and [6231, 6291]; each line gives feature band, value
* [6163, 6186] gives 0.05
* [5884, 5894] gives 0.18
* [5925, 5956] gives 0.05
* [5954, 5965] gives 0.05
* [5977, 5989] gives 0.05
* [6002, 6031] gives 0.02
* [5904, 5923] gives 0.03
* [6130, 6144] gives -0.03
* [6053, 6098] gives 0.01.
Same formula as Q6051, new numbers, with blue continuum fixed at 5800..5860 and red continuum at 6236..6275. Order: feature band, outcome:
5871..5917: 0.053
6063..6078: 0.019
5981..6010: -0.018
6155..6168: 0.053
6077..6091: 0.010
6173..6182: -0.047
